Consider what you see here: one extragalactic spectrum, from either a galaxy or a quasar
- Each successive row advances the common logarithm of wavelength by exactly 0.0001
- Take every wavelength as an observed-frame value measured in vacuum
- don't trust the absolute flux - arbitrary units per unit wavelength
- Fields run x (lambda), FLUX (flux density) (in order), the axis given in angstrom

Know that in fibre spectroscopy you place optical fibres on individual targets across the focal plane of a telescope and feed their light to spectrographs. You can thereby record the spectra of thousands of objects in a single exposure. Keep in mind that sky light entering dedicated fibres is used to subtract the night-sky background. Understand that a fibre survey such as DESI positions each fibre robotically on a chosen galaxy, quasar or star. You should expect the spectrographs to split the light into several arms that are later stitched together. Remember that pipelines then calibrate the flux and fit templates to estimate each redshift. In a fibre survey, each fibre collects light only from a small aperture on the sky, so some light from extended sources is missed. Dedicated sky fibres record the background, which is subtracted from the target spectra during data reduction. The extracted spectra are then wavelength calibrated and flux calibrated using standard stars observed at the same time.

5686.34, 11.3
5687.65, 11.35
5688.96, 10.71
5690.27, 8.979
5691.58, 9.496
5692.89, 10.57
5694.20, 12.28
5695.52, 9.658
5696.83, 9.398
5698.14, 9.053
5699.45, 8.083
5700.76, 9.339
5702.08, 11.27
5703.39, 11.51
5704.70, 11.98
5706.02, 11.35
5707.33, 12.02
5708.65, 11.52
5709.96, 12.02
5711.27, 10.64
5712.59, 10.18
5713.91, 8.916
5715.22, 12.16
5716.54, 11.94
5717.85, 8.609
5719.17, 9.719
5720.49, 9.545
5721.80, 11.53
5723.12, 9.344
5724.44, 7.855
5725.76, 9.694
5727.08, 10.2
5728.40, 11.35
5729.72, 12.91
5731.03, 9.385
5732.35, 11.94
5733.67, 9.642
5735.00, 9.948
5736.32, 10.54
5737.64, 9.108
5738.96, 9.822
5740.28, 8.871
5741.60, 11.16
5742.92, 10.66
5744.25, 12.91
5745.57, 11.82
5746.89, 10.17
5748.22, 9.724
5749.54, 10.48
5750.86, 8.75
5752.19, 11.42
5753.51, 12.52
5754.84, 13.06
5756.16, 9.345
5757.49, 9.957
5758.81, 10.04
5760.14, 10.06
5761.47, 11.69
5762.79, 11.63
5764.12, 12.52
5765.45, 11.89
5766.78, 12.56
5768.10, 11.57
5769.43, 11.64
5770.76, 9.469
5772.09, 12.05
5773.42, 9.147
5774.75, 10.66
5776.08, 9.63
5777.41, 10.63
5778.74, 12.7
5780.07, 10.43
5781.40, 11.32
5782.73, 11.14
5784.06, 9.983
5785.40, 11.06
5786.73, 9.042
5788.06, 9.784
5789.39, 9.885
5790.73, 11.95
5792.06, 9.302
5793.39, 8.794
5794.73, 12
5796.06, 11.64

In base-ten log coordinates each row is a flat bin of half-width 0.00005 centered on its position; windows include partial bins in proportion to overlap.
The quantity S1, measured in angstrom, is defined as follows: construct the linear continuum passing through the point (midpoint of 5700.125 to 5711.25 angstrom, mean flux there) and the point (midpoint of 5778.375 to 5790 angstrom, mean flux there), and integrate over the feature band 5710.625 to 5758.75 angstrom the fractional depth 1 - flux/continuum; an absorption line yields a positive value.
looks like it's 2.6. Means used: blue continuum 11.3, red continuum 10.5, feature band 10.4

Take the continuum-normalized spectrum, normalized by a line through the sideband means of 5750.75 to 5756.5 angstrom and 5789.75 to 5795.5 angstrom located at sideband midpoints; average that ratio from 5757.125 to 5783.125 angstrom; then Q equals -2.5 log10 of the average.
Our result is -0.01 mag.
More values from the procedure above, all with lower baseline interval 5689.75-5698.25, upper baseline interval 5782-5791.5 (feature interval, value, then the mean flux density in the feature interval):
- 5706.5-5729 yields -0.04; 10.4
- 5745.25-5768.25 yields -0.08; 11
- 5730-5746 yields -0.04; 10.5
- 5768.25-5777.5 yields -0.02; 10.5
